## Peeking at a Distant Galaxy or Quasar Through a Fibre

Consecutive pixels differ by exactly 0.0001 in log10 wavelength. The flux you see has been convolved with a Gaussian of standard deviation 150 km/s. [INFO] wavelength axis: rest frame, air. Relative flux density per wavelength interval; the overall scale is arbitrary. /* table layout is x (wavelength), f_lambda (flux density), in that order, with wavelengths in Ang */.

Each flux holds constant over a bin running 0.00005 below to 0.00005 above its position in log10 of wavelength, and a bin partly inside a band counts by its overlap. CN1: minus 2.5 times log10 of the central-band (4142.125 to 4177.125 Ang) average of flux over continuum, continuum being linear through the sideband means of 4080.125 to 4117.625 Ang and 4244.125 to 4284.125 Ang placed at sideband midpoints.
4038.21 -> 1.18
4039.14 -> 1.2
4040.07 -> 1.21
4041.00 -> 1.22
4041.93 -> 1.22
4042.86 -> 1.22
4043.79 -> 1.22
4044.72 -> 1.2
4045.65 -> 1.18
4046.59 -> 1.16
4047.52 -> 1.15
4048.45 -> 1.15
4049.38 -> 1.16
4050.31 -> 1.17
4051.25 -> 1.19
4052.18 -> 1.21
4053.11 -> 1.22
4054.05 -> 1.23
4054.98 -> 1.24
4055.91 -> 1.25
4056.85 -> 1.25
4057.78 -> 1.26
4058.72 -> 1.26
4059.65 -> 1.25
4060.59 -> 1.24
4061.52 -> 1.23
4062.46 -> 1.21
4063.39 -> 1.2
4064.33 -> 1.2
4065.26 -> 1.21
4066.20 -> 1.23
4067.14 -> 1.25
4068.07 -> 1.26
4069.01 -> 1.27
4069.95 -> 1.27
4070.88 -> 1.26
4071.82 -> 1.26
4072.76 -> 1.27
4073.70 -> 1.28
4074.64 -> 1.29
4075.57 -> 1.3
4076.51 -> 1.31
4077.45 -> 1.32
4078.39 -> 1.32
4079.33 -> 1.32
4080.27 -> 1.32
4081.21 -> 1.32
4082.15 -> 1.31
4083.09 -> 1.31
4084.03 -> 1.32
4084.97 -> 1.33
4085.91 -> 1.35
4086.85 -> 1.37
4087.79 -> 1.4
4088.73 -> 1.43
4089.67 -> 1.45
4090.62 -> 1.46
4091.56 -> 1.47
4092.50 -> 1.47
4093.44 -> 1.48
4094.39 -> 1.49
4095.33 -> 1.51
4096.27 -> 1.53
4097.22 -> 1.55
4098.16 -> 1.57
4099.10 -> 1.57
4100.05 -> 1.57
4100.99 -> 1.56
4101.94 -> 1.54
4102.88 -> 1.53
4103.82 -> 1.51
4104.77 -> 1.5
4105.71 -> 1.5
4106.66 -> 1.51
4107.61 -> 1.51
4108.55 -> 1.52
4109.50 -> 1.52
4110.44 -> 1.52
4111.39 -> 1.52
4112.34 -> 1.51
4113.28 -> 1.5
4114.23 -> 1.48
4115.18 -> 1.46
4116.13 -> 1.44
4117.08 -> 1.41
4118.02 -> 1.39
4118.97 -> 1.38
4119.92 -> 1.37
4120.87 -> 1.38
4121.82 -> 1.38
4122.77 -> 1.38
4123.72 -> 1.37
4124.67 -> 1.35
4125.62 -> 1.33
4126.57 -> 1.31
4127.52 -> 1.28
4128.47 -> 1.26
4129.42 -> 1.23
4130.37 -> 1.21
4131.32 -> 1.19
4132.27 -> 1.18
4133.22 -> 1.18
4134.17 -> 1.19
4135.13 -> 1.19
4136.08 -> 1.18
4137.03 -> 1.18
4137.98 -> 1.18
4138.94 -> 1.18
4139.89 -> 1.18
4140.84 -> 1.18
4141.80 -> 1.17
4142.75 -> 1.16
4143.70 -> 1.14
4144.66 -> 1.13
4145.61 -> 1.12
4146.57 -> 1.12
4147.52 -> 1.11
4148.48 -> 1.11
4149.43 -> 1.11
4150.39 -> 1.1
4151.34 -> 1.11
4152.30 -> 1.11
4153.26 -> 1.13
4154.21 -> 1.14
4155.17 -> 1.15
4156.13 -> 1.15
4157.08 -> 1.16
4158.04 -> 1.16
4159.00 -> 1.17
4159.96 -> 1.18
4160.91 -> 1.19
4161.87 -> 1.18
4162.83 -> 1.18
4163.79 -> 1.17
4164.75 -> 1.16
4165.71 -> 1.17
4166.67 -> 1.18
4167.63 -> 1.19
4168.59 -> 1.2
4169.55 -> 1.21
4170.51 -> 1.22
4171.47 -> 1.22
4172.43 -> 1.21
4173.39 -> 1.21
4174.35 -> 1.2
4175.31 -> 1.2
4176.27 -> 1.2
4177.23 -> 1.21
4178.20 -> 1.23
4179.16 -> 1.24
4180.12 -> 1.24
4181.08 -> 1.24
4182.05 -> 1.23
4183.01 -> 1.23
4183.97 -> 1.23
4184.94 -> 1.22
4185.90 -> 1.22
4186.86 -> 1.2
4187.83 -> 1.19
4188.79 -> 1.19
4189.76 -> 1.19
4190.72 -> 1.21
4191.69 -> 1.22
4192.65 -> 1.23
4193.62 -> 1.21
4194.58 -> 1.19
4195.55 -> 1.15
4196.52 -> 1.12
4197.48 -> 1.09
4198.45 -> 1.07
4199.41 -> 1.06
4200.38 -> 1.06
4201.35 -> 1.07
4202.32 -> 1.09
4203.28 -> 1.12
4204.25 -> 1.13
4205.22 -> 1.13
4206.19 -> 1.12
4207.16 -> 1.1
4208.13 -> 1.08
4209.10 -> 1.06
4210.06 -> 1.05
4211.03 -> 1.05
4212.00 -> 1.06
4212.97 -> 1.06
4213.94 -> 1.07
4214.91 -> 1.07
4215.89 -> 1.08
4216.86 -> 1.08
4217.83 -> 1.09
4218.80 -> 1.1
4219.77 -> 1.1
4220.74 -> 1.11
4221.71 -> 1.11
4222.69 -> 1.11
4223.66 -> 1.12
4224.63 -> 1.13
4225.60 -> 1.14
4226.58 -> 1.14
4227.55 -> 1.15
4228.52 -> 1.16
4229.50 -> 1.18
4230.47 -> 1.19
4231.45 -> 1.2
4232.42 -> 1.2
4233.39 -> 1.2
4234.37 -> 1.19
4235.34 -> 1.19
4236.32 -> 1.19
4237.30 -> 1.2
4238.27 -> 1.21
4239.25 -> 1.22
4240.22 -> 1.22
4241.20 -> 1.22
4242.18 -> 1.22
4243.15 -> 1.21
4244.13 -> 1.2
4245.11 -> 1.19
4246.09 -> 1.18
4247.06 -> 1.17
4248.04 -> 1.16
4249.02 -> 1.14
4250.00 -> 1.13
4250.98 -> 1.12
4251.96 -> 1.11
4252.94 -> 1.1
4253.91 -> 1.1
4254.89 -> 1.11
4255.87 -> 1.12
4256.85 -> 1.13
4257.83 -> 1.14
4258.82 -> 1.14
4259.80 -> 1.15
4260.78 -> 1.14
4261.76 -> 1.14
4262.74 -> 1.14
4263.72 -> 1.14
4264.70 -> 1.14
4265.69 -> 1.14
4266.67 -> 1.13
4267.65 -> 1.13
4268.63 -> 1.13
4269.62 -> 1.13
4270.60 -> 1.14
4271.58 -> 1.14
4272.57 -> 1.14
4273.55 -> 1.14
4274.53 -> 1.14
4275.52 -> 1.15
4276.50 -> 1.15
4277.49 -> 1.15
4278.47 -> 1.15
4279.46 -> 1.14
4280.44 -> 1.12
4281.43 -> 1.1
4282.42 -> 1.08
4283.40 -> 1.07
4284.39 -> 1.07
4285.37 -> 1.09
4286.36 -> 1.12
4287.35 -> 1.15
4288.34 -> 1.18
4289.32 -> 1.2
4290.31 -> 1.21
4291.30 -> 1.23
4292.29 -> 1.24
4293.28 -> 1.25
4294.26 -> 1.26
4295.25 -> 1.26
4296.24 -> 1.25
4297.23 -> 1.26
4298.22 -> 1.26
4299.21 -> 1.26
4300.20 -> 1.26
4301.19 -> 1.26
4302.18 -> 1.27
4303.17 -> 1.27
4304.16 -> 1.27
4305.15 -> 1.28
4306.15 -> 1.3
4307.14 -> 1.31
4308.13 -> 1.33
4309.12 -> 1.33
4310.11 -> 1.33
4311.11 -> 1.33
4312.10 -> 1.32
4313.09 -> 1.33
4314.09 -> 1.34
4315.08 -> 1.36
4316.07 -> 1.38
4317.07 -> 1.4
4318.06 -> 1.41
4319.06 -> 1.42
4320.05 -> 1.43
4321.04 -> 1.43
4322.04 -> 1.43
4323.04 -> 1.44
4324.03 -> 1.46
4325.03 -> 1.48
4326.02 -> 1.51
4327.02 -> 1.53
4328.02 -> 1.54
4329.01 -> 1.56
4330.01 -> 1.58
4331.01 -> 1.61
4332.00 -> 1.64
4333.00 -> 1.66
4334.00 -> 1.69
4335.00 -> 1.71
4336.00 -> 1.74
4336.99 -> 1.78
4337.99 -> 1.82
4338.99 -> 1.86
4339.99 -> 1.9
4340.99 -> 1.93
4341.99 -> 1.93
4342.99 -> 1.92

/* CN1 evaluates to 0.16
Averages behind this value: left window 1.47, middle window 1.16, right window 1.13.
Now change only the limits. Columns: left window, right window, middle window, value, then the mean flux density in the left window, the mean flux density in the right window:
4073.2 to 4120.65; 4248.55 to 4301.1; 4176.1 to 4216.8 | 0.120 mag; 1.44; 1.16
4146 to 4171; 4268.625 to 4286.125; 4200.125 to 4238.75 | 0.016 mag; 1.16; 1.12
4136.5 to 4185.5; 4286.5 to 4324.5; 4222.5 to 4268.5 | 0.084 mag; 1.18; 1.31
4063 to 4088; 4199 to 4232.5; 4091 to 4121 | -0.193 mag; 1.29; 1.11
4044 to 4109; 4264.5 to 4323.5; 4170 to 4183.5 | 0.061 mag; 1.34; 1.24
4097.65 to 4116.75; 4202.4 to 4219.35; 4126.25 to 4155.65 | 0.179 mag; 1.52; 1.09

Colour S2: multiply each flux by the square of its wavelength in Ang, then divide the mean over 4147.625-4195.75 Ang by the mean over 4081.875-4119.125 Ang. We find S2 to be 0.84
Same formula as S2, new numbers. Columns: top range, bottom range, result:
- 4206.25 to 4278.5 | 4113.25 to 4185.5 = 0.98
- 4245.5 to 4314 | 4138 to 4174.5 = 1.08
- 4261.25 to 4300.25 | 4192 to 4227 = 1.09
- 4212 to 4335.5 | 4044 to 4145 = 1.01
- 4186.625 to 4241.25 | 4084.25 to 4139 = 0.85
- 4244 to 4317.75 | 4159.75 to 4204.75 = 1.06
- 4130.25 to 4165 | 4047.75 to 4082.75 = 0.96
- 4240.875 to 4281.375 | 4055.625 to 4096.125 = 0.95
